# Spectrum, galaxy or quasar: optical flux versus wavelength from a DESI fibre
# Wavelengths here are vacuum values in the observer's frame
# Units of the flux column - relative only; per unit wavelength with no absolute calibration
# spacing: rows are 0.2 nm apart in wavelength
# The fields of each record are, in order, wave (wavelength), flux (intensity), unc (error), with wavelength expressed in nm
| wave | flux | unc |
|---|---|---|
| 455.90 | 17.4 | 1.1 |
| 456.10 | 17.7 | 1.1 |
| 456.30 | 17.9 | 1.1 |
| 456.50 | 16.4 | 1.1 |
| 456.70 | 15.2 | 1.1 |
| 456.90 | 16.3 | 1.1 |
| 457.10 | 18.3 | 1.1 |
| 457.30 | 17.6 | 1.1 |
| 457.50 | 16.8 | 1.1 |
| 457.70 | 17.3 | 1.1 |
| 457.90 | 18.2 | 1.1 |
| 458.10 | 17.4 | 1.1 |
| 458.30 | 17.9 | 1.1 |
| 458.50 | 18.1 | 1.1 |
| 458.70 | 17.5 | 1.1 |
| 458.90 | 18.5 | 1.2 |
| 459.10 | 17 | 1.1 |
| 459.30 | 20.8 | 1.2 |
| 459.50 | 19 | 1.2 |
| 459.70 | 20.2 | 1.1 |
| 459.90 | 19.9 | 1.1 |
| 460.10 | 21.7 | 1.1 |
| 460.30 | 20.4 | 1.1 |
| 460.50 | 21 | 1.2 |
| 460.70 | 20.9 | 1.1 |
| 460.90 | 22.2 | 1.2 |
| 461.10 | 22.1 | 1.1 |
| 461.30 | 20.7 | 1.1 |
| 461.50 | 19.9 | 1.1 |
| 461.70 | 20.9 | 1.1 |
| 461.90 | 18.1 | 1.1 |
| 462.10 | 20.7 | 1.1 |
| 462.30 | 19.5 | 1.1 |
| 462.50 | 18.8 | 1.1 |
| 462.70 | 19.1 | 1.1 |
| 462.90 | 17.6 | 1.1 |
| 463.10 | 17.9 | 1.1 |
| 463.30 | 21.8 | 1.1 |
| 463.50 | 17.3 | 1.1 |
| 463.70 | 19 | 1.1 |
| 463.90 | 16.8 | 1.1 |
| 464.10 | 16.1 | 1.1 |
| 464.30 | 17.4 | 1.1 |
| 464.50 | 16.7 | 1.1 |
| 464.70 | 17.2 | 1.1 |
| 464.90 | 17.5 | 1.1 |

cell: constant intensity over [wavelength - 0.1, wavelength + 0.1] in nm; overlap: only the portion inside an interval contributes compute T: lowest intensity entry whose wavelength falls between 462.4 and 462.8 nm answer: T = 18.8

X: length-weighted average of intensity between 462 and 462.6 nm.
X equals 19.7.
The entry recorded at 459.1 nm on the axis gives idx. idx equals 17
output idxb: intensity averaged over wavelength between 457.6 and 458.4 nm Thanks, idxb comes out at 17.7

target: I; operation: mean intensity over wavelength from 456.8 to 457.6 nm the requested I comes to 17.2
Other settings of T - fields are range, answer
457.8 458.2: 17.4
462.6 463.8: 17.3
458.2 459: 17.5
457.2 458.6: 16.8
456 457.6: 15.2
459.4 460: 19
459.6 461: 19.9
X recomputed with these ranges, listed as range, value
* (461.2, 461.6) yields 20.3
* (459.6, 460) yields 20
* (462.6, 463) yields 18.4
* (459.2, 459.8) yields 20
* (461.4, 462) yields 19.6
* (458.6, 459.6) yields 18.6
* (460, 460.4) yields 21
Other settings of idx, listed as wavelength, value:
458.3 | 17.9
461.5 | 19.9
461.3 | 20.7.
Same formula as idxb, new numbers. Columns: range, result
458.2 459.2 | 17.8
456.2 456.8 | 16.5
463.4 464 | 17.7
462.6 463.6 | 18.7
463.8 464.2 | 16.4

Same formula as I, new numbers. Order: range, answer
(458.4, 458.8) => 17.8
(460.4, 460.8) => 21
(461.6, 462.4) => 19.8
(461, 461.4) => 21.4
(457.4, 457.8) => 17.1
